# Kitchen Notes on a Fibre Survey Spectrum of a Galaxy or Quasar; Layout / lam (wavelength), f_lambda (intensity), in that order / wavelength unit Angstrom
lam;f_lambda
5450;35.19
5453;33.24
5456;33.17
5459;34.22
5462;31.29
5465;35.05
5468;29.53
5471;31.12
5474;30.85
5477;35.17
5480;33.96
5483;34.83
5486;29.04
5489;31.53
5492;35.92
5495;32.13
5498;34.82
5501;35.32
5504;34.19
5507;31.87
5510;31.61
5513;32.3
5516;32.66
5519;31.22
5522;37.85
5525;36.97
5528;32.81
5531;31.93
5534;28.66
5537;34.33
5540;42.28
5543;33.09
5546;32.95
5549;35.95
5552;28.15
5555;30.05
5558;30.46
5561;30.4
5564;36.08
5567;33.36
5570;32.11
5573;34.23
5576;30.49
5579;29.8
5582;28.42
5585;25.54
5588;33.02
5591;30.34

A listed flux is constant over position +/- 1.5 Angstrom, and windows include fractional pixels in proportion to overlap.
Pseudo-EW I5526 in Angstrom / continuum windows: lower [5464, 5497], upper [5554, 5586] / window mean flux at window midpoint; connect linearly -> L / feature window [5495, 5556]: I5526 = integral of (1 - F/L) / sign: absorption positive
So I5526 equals -3.0 Angstrom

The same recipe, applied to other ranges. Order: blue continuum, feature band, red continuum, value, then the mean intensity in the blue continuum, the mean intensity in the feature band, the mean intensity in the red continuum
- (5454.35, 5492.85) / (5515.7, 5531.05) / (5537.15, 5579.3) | -0.6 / 32.7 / 34.2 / 32.9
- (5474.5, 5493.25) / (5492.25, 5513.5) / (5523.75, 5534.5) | -0.2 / 33.2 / 33.4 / 32.9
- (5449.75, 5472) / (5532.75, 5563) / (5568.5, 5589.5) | -1.6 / 32.8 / 32.7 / 30.5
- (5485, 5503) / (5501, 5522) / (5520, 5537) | 0.3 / 33.3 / 32.9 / 33.6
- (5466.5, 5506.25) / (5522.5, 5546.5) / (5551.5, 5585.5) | -1.9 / 32.9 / 34.3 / 31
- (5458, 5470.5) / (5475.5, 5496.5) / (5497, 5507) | 0.2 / 32.3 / 33.2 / 34.3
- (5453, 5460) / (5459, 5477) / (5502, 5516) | 0.7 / 33.6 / 32.1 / 32.6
